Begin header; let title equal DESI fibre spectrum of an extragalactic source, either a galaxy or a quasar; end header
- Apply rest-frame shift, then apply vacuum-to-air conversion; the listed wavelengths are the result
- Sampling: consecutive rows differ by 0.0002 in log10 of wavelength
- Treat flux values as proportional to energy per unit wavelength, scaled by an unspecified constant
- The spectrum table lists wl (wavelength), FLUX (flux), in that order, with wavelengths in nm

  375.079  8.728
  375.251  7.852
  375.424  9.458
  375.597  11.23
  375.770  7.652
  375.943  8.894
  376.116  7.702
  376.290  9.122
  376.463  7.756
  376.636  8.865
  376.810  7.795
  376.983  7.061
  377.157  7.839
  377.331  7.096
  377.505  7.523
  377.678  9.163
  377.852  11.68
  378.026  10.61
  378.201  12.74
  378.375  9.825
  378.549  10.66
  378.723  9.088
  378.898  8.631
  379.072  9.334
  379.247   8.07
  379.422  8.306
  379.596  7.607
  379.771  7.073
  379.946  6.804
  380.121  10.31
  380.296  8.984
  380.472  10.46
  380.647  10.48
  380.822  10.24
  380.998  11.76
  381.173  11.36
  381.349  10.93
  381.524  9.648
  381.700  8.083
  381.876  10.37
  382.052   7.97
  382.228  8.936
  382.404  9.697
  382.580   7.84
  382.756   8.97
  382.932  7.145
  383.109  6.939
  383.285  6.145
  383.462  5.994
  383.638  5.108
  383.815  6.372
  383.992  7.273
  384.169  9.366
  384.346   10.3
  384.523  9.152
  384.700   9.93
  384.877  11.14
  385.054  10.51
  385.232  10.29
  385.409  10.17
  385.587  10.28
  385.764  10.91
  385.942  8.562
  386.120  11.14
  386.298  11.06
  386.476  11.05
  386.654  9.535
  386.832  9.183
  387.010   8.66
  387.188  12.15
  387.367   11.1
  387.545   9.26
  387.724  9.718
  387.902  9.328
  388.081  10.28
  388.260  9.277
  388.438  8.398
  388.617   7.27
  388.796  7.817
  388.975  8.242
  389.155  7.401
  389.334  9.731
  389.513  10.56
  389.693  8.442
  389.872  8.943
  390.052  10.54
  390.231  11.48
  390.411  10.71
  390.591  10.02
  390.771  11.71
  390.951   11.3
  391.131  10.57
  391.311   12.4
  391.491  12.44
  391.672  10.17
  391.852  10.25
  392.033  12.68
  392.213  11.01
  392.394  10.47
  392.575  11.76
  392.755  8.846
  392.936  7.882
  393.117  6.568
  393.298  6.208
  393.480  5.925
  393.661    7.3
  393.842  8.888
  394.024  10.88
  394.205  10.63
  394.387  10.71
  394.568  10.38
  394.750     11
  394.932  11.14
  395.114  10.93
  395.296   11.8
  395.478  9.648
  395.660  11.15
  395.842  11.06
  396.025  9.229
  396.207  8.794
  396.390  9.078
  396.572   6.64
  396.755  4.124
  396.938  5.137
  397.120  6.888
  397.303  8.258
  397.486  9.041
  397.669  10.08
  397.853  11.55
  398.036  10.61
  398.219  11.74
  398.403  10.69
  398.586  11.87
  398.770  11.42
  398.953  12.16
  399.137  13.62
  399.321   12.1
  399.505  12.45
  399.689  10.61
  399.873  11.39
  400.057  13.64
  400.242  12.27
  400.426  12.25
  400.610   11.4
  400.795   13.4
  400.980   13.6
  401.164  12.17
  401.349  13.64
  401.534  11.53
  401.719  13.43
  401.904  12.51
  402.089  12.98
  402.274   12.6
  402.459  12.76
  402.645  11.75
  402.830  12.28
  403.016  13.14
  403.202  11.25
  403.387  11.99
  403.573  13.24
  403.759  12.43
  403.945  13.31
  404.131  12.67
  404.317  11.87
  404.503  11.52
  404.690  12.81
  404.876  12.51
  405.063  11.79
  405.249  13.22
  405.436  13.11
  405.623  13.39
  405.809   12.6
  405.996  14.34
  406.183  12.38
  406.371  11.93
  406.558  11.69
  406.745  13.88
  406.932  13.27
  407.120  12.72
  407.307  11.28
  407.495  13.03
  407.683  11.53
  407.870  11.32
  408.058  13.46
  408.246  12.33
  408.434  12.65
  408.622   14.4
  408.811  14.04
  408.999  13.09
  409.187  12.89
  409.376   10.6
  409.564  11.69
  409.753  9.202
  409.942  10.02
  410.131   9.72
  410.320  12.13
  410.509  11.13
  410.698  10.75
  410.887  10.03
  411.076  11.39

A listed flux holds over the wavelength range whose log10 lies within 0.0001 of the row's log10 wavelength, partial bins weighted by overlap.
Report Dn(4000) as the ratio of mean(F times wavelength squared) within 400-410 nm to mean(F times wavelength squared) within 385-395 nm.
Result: 1.37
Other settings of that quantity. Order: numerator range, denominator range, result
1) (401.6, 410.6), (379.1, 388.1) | 1.50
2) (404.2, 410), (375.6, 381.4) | 1.57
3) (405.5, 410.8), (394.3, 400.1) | 1.25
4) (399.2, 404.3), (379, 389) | 1.49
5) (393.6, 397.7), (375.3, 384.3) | 1.14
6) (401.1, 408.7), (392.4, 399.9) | 1.35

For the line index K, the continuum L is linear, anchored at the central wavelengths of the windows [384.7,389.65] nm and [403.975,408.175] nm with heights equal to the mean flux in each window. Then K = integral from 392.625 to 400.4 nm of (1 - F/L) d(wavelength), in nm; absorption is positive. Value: 0.88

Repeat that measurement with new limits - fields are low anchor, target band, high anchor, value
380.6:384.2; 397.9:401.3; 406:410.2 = -0.34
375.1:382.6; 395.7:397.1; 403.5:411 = 0.41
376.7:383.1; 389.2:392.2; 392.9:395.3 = -0.48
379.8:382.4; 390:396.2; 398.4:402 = 0.62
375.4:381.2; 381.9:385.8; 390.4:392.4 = 0.53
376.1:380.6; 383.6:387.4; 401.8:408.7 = 0.06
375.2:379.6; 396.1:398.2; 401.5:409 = 0.59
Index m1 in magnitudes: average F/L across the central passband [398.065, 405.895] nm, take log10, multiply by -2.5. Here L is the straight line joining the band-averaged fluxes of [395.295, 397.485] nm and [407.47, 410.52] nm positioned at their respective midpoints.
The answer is -0.24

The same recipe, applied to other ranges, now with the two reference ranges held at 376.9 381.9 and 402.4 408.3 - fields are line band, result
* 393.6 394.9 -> 0.11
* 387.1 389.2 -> 0.13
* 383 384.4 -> 0.36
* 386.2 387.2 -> 0.01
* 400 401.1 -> -0.07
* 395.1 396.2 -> 0.09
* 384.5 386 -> -0.01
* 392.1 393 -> 0.09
